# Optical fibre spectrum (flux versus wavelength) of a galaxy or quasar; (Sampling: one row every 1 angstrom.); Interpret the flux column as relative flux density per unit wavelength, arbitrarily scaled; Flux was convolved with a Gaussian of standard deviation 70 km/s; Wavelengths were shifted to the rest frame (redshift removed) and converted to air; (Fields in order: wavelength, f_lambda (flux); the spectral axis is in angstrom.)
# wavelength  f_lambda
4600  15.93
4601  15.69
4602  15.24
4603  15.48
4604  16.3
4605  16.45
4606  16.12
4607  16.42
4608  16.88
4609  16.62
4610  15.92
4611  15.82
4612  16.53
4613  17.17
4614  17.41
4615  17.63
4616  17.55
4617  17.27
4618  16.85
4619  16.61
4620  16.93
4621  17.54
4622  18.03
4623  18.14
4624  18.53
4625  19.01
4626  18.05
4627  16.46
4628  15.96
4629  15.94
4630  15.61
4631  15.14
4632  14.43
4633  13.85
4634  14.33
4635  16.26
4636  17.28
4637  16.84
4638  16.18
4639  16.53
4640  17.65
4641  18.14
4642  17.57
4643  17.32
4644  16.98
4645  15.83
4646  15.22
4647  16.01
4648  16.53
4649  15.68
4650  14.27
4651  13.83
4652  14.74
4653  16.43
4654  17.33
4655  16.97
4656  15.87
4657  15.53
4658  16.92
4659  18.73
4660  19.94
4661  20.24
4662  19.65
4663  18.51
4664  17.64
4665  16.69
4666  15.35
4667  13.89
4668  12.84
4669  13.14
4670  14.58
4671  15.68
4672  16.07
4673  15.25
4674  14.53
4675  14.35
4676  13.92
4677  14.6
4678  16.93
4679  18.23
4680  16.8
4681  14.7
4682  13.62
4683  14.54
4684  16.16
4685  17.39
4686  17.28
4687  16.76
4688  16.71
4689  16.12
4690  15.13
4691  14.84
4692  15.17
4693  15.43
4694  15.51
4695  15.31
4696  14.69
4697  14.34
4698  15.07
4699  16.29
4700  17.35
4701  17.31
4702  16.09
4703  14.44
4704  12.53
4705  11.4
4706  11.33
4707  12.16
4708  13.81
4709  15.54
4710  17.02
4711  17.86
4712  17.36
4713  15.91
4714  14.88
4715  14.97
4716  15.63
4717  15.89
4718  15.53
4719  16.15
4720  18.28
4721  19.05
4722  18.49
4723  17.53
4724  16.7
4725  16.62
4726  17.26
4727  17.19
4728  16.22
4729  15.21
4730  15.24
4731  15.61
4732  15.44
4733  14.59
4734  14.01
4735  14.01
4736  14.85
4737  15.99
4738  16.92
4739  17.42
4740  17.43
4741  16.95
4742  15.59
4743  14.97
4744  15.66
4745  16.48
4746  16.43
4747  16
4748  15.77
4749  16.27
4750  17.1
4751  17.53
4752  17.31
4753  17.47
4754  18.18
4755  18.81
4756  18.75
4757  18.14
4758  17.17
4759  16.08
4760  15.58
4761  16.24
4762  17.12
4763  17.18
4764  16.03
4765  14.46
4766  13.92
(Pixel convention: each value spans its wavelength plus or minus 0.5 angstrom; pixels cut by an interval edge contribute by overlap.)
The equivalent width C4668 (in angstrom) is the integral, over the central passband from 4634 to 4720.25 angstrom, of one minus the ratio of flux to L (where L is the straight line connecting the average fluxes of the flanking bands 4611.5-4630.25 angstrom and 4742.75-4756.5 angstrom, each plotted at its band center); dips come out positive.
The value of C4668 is 6.3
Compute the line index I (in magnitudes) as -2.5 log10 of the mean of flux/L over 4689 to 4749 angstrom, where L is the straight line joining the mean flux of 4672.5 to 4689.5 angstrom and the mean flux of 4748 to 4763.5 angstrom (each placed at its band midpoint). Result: 0.053 mag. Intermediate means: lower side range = 15.8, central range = 15.7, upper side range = 17.2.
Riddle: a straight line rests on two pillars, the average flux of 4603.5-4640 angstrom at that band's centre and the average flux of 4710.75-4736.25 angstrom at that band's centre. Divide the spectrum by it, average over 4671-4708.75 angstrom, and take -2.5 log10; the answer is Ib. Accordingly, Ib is 0.08 mag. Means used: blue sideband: 16.6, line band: 15.2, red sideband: 16.2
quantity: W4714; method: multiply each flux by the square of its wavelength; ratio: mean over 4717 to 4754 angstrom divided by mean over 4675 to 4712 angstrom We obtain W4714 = 1.09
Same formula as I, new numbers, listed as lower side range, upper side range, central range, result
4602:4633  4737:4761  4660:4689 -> 0.05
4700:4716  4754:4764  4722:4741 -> -0.01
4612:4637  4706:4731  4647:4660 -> 0.02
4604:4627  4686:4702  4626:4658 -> 0.04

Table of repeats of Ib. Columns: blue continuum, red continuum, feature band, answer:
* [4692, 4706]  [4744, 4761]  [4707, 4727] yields -0.06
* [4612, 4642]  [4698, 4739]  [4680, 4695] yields 0.03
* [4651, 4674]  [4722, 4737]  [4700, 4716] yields 0.07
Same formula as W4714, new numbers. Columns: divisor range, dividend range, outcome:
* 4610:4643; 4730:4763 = 1.03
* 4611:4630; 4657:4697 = 0.95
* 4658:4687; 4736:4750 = 1.04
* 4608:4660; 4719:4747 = 1.02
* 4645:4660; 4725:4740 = 1.01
